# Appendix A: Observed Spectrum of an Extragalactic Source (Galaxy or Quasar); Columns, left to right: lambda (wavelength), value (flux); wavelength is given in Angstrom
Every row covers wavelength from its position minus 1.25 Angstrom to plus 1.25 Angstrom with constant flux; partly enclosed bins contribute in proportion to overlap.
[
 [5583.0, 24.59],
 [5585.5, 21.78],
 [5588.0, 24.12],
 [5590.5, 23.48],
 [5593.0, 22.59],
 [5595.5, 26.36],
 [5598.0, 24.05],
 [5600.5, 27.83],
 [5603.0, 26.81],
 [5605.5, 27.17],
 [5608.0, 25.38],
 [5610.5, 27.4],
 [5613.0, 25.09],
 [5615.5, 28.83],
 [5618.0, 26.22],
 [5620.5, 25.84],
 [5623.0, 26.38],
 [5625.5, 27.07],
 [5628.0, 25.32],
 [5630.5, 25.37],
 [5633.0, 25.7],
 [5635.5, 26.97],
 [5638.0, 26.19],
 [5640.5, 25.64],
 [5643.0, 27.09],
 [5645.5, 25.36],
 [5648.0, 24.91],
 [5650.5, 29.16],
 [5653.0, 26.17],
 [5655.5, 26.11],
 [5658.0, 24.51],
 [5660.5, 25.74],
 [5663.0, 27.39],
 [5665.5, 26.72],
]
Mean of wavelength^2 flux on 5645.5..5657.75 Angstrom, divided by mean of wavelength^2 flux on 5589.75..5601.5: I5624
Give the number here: 1.1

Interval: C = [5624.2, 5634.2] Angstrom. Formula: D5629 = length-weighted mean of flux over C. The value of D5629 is 25.9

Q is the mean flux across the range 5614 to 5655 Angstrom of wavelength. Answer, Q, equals 26.4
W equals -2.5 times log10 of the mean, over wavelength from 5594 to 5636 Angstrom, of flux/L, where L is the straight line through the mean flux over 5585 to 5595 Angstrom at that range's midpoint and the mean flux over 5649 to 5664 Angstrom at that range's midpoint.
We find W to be -0.08 mag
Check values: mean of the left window 23.3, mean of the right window 26.5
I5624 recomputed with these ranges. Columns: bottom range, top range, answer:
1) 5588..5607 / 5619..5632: 1.03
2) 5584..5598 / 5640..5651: 1.13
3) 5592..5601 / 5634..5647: 1.06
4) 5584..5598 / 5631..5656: 1.13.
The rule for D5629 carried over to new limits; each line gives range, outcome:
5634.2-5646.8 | 26.2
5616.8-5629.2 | 26.2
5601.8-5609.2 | 26.5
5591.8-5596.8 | 24.5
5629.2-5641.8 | 26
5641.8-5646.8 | 26.2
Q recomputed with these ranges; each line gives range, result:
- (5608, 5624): 26.5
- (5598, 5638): 26.4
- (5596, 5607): 26.4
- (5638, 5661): 26.1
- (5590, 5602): 25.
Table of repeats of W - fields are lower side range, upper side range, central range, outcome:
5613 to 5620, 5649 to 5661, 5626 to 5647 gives 0.03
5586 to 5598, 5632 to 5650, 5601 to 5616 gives -0.09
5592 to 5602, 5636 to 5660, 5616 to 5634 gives -0.01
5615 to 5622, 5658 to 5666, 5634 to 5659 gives 0.01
